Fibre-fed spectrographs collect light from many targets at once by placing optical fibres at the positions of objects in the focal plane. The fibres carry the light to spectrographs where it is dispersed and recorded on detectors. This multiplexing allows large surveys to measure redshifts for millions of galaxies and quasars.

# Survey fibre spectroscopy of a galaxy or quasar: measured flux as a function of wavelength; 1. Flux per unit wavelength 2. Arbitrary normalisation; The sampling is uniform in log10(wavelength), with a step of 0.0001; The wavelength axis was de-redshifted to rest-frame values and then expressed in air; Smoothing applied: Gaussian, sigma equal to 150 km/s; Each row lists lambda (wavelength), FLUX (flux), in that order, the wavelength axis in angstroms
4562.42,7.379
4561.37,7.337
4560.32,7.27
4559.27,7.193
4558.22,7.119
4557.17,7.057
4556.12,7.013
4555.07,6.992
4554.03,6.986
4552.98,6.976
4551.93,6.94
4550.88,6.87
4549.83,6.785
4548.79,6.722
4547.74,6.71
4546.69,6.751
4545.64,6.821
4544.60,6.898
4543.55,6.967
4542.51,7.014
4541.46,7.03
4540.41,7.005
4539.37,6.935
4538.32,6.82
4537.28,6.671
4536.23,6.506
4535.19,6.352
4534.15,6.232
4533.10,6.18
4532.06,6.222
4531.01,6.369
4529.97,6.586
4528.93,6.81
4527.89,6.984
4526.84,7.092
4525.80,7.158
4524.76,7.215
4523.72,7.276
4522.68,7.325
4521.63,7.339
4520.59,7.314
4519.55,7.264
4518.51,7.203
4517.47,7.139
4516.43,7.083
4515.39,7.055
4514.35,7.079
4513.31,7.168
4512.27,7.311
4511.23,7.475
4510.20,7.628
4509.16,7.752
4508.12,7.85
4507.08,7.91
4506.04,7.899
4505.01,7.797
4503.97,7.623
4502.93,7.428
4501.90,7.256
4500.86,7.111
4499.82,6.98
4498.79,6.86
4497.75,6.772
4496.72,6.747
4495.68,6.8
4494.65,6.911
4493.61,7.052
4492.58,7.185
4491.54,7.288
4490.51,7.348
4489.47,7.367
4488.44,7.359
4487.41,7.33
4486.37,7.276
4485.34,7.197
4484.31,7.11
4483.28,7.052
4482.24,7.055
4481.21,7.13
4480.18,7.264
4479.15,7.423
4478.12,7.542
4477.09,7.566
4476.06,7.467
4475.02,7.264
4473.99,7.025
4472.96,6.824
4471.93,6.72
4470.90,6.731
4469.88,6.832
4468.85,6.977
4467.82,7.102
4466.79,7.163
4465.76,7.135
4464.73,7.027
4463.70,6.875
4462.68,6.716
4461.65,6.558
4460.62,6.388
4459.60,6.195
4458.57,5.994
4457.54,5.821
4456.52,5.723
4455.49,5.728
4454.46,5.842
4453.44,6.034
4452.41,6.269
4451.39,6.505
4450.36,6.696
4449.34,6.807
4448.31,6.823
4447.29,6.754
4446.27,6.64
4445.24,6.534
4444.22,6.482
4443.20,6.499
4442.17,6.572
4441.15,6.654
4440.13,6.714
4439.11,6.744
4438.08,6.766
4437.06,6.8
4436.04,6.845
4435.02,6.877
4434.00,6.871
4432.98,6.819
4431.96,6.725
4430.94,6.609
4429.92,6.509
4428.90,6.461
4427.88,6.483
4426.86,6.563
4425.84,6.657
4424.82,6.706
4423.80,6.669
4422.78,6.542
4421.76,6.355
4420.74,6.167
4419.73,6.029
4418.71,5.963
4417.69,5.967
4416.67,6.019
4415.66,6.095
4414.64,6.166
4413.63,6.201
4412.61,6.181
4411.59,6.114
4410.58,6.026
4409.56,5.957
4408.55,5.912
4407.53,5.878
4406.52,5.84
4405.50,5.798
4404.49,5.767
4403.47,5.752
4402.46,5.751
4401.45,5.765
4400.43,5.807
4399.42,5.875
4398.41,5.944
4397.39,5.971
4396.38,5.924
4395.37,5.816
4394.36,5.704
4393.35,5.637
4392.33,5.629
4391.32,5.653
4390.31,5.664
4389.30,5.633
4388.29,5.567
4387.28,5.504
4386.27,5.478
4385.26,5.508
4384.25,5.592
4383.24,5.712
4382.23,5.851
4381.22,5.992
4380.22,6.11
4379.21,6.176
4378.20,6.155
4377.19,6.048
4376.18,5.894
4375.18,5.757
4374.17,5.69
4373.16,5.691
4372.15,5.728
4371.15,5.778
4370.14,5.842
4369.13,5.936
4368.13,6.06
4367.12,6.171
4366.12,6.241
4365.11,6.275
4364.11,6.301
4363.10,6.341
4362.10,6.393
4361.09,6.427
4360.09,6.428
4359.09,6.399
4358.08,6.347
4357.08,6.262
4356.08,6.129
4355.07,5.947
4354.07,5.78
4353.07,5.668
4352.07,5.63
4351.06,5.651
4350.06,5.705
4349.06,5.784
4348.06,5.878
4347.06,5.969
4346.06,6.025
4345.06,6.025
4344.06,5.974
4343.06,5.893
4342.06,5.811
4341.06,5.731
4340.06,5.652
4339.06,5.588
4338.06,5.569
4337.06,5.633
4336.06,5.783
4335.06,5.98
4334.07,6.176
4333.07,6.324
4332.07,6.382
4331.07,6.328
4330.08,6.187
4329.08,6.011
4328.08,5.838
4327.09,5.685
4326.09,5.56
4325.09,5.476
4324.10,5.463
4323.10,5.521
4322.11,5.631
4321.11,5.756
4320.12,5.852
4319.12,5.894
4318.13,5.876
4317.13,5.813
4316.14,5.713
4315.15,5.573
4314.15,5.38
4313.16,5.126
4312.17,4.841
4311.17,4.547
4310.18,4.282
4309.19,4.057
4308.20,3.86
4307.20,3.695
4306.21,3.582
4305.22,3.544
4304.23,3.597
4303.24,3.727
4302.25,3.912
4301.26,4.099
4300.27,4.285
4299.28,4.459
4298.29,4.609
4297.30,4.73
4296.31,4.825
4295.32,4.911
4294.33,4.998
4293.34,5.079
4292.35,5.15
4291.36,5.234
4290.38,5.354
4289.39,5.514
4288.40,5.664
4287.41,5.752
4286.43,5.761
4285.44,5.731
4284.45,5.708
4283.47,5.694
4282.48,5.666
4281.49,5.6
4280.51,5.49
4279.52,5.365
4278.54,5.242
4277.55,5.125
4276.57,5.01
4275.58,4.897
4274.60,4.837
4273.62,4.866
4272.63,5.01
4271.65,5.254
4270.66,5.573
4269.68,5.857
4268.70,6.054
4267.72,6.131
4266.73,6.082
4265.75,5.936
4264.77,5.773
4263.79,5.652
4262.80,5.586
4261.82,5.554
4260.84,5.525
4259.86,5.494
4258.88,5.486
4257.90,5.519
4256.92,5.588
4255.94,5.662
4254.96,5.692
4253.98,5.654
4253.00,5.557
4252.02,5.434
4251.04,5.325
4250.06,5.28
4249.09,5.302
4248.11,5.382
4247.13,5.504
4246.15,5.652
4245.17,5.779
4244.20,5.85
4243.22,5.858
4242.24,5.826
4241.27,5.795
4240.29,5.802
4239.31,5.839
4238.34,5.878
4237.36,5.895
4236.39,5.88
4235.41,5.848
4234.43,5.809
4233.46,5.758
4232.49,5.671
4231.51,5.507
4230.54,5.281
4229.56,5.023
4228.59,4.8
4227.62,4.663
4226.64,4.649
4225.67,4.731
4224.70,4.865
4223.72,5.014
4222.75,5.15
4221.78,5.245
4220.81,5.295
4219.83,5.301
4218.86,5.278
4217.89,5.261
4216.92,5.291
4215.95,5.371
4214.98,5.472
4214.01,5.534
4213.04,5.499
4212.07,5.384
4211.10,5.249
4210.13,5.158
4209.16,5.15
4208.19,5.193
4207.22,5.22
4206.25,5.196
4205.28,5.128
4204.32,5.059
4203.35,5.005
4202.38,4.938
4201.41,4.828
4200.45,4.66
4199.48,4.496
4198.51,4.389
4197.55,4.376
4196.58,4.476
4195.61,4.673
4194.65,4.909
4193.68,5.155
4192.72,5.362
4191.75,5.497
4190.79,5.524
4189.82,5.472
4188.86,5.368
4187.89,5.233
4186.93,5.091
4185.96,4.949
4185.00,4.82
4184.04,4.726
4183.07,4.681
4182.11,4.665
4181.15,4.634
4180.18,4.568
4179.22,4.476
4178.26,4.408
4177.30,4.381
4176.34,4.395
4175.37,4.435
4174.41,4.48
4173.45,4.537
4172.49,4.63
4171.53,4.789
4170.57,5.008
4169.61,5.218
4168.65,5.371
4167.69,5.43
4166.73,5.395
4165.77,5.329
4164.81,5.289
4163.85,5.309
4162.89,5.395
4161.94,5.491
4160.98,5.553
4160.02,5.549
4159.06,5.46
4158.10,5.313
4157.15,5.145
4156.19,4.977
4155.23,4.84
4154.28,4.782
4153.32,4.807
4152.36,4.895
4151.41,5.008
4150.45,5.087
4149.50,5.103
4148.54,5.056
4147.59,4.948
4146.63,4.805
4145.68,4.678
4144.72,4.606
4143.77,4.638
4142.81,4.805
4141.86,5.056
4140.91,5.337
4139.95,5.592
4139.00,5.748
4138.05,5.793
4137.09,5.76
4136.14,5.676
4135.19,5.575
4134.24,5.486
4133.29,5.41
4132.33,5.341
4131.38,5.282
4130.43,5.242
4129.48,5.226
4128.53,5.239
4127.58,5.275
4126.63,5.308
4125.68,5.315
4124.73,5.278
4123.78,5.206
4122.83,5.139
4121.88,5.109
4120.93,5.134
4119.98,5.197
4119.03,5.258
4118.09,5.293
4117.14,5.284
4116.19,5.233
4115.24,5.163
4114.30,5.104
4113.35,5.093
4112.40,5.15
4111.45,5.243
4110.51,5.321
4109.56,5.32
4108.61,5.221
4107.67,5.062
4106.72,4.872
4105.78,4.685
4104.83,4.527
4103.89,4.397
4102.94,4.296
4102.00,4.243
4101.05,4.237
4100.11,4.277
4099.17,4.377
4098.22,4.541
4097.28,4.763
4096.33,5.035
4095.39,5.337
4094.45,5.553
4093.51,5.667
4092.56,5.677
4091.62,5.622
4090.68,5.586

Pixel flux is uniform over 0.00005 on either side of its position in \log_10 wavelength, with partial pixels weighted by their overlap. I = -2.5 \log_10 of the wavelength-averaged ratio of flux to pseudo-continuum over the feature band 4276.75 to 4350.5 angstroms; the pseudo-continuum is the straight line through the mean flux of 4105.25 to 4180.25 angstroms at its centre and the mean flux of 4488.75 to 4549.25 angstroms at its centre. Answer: 0.130 mag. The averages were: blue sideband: 5.12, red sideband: 7.06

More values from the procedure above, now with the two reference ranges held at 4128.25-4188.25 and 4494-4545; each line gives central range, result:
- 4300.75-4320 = 0.270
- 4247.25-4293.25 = 0.036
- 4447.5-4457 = 0.069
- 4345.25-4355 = 0.058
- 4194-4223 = 0.056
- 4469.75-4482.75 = -0.051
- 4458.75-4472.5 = -0.002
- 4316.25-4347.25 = 0.032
